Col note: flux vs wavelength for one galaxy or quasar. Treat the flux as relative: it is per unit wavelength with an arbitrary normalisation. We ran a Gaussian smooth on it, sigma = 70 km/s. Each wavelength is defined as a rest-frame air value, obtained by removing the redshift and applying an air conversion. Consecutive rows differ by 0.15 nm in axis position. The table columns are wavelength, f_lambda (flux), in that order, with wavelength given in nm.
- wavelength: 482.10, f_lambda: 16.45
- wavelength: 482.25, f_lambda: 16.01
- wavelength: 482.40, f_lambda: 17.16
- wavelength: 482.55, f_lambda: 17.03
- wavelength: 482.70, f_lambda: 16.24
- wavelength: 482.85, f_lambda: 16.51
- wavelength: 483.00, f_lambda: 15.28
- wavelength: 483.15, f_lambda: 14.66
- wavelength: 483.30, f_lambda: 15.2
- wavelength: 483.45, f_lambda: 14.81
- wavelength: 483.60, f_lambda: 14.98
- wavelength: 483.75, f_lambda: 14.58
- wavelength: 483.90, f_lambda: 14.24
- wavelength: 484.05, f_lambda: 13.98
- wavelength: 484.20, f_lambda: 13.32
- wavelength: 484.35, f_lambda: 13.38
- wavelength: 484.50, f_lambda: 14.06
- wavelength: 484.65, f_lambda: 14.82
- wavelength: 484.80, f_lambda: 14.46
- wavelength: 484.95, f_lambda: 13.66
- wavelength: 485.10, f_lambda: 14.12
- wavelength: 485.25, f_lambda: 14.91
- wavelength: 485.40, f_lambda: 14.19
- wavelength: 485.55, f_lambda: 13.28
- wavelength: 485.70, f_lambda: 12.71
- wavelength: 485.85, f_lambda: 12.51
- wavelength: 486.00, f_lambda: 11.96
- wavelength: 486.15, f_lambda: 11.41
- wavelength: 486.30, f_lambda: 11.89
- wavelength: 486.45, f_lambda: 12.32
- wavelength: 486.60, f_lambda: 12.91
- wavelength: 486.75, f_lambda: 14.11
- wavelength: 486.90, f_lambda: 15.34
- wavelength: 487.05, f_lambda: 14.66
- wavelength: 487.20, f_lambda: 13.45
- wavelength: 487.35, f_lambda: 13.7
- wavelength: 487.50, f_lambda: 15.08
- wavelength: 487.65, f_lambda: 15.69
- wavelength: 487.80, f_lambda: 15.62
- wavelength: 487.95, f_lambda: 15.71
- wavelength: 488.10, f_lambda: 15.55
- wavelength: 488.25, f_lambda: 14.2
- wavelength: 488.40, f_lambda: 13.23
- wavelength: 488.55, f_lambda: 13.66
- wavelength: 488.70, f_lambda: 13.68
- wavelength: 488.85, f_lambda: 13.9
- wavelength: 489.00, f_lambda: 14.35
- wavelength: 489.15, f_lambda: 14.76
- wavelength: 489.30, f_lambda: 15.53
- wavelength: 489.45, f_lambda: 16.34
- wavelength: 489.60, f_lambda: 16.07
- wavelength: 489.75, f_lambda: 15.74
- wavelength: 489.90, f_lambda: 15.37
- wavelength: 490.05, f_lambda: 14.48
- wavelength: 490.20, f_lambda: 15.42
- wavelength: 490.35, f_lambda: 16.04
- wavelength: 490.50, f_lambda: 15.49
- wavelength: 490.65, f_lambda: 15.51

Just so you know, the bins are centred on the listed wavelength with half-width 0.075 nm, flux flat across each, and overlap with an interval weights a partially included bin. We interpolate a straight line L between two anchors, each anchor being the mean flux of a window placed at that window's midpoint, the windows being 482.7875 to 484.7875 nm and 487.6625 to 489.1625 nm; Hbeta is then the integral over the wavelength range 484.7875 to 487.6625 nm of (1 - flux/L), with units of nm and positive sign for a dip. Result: 0.20 nm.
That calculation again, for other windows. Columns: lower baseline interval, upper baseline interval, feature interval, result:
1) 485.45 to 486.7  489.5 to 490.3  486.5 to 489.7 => -0.14 nm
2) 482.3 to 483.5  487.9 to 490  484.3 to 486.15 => 0.23 nm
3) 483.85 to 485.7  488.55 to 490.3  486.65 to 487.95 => -0.02 nm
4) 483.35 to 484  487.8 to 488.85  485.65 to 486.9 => 0.16 nm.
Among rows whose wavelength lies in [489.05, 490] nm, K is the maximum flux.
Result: 16.34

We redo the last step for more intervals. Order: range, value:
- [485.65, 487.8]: 15.69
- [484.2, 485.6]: 14.91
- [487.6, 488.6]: 15.71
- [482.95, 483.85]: 15.28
